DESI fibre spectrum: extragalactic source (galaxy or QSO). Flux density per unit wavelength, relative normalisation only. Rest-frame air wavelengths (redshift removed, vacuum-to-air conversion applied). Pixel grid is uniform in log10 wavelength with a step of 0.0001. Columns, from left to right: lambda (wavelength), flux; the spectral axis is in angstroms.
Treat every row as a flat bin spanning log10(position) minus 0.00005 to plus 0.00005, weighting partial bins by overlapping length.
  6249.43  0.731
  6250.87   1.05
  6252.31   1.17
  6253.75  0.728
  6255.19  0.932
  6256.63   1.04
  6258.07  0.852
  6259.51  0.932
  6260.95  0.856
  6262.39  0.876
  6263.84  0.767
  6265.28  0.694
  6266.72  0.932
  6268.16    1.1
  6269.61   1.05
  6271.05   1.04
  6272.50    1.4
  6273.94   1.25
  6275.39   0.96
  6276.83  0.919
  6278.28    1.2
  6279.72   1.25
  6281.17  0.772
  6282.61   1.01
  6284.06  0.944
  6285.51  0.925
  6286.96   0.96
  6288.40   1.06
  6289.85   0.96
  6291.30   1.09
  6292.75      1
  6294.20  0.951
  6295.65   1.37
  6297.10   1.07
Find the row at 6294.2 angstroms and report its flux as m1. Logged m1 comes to 0.951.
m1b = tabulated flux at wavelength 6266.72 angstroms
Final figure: 0.932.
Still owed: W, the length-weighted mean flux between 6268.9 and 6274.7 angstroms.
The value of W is 1.18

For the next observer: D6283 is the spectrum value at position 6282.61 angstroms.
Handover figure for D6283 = 1.01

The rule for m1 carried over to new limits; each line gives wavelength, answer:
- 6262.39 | 0.876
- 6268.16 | 1.1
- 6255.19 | 0.932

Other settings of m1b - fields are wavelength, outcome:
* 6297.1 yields 1.07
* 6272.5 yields 1.4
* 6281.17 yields 0.772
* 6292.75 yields 1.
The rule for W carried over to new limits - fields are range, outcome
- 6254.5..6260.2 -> 0.939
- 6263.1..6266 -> 0.73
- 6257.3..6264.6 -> 0.857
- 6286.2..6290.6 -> 0.994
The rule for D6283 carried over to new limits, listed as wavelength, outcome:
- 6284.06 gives 0.944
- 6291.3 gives 1.09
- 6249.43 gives 0.731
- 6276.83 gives 0.919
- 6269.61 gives 1.05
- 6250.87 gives 1.05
